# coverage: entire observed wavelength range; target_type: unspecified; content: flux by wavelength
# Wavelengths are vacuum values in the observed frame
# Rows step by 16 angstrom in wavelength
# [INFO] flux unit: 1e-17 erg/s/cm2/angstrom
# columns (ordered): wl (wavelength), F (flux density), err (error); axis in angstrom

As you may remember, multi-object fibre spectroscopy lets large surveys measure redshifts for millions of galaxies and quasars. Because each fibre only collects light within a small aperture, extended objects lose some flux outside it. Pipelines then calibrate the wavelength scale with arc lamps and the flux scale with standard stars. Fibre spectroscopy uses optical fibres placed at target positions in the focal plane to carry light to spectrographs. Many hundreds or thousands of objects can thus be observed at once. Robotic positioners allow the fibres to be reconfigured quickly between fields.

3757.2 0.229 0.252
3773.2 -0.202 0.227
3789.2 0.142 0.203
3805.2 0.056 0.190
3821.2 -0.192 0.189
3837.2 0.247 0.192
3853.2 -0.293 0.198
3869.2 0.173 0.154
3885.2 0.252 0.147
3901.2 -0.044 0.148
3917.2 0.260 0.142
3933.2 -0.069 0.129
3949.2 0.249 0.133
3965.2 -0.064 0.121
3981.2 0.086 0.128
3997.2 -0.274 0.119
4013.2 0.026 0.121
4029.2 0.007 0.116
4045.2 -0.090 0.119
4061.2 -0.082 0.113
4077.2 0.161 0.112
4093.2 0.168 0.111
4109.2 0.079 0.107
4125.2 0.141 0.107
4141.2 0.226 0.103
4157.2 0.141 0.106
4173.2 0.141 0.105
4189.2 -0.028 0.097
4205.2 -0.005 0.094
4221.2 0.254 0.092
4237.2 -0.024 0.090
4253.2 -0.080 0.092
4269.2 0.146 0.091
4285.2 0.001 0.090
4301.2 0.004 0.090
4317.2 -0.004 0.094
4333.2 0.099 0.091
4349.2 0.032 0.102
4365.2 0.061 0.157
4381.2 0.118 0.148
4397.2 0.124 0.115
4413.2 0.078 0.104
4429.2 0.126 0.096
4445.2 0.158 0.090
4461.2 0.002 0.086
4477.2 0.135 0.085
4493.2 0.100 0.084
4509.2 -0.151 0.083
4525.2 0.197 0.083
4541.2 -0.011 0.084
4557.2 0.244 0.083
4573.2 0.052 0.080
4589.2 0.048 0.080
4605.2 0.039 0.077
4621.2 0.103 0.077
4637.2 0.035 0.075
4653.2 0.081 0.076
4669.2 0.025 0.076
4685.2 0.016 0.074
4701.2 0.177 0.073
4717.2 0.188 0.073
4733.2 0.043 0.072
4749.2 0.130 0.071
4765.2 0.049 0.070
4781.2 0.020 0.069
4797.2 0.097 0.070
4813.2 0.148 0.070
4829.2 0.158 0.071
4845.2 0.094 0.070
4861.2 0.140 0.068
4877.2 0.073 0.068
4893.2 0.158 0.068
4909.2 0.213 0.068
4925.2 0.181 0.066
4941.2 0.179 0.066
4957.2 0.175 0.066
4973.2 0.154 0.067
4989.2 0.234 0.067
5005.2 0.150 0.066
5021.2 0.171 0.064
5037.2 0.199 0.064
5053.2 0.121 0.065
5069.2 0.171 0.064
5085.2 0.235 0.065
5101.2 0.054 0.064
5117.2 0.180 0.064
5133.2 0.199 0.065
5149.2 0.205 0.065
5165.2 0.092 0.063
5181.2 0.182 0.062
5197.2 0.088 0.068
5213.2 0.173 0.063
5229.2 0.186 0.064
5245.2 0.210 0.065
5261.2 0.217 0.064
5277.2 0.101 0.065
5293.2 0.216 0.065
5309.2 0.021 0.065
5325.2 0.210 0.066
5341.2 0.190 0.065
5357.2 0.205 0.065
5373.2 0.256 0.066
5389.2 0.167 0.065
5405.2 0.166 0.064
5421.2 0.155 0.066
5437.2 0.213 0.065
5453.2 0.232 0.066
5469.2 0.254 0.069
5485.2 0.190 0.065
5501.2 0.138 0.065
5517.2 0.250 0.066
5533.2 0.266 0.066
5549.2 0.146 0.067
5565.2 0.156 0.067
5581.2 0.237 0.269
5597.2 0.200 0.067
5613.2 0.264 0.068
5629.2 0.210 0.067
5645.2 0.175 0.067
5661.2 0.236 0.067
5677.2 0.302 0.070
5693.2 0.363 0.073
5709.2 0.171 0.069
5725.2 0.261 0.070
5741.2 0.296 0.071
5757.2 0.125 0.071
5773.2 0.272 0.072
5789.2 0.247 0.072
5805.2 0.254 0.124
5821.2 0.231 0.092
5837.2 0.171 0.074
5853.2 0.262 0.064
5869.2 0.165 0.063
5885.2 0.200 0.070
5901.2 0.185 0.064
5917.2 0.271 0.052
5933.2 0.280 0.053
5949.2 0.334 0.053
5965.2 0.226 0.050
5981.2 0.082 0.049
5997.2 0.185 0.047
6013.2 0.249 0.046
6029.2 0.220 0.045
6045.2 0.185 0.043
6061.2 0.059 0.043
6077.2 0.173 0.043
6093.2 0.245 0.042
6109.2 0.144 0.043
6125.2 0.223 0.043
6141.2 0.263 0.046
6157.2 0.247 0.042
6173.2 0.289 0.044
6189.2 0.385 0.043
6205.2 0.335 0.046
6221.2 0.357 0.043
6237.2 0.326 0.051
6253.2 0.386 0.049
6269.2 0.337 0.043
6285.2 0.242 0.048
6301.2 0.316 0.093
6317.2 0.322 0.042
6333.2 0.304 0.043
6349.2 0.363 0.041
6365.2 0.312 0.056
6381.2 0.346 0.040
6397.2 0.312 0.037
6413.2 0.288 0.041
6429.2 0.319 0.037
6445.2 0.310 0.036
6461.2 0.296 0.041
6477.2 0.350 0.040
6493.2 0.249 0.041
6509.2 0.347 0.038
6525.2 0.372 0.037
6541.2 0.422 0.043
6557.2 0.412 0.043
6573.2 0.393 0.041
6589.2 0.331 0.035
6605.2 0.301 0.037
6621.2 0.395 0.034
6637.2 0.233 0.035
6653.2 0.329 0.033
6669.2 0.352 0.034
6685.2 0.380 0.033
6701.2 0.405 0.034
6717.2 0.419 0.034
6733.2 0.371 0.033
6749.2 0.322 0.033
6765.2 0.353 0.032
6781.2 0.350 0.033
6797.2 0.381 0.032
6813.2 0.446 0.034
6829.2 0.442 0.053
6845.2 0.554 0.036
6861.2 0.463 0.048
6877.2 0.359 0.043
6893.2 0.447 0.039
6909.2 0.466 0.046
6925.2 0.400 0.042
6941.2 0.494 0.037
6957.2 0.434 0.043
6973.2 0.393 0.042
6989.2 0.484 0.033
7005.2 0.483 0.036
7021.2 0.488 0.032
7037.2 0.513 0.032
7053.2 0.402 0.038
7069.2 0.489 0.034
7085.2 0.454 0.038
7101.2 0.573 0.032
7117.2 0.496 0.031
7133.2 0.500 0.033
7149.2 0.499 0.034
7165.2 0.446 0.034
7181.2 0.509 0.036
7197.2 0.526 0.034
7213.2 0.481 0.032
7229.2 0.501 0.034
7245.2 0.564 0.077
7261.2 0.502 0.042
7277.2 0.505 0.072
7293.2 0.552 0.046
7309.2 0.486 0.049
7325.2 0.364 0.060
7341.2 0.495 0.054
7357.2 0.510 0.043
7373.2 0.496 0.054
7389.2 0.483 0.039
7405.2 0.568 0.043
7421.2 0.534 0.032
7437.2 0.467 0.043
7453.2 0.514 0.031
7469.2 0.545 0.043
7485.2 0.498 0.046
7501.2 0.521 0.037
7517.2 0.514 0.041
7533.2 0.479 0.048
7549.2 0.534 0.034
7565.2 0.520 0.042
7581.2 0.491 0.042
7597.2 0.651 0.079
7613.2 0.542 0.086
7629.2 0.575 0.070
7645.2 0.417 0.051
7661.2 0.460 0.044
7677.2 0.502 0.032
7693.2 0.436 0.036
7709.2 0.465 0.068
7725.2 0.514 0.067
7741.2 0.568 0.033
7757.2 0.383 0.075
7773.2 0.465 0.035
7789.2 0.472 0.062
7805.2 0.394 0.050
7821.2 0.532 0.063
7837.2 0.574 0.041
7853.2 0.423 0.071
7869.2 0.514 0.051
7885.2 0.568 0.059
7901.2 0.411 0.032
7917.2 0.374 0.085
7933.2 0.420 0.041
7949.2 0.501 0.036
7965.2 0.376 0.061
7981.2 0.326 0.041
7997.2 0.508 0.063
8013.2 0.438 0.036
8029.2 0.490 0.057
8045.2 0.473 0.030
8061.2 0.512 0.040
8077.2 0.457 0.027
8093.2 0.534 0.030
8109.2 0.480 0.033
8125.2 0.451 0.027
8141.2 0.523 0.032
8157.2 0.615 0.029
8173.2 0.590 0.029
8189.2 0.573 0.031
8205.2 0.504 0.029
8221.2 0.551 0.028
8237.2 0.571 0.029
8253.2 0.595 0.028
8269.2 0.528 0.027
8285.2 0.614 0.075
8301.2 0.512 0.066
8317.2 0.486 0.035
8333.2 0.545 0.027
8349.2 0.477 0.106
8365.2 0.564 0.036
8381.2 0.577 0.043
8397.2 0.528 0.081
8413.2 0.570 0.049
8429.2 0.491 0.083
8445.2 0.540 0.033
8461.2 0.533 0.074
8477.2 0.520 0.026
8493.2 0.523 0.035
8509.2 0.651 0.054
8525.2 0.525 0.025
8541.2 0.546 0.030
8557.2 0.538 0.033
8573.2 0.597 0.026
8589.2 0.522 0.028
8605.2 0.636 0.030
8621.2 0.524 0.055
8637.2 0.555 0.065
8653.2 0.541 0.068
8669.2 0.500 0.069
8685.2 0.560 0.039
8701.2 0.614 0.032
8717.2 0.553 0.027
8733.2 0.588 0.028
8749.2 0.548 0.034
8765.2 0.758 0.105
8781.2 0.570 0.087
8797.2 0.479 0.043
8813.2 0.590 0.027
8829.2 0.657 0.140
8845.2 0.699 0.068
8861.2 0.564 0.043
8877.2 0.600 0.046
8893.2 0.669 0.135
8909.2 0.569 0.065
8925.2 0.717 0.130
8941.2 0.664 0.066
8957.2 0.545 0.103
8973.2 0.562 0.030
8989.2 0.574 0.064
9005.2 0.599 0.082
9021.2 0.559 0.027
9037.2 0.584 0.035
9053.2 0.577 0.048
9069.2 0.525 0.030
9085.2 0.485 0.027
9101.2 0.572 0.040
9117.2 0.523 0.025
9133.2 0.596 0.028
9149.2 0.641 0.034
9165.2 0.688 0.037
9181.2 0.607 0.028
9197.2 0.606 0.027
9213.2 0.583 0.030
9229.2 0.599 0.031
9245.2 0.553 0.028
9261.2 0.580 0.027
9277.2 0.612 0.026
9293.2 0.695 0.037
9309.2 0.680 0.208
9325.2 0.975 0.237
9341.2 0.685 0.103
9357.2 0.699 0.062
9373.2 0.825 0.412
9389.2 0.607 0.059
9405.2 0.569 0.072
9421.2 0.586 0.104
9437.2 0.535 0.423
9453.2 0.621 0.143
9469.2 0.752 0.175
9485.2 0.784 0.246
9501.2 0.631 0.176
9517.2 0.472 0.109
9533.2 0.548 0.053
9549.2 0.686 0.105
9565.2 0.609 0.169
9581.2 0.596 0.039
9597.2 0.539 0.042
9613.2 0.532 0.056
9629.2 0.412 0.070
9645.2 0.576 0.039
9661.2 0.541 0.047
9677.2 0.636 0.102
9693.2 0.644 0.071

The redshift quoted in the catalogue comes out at 0.54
